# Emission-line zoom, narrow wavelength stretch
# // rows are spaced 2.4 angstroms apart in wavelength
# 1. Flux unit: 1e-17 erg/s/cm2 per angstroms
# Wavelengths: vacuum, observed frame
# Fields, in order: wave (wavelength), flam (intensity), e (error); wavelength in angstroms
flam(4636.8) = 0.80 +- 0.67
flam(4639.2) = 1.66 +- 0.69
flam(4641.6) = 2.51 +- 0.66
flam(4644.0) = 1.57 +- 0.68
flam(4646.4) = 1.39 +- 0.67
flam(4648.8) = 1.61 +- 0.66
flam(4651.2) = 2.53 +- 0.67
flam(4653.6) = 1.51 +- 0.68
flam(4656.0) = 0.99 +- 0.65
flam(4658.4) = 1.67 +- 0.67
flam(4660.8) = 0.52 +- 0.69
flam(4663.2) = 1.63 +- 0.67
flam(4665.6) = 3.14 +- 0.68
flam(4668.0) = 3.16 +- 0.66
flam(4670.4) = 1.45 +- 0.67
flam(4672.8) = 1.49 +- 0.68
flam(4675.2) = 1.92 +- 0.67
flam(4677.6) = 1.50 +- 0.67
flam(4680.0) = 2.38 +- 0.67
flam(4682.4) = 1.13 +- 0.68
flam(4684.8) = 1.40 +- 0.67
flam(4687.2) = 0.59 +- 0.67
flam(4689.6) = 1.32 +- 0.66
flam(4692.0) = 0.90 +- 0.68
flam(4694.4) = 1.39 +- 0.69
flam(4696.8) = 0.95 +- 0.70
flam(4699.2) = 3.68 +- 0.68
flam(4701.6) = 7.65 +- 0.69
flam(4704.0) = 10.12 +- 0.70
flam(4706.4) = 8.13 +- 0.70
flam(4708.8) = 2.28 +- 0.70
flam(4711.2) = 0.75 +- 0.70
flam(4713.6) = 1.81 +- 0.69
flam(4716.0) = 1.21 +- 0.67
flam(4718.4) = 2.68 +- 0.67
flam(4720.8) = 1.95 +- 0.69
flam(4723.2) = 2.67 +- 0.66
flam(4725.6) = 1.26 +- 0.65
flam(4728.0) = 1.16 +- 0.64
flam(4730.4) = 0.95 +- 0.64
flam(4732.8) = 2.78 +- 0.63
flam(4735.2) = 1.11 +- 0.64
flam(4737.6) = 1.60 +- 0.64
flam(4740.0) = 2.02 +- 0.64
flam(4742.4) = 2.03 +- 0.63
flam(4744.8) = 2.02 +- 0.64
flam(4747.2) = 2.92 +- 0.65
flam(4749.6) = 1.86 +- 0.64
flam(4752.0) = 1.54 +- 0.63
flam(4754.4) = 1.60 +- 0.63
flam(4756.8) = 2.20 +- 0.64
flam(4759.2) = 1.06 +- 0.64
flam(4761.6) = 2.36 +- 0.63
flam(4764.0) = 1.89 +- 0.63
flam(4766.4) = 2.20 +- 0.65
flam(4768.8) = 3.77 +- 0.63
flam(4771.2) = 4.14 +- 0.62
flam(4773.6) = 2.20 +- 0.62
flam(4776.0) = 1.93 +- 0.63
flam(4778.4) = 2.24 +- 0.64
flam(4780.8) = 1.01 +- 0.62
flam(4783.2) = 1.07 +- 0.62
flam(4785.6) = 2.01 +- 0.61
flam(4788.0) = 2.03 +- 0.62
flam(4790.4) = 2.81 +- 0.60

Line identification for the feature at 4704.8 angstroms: [O II]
